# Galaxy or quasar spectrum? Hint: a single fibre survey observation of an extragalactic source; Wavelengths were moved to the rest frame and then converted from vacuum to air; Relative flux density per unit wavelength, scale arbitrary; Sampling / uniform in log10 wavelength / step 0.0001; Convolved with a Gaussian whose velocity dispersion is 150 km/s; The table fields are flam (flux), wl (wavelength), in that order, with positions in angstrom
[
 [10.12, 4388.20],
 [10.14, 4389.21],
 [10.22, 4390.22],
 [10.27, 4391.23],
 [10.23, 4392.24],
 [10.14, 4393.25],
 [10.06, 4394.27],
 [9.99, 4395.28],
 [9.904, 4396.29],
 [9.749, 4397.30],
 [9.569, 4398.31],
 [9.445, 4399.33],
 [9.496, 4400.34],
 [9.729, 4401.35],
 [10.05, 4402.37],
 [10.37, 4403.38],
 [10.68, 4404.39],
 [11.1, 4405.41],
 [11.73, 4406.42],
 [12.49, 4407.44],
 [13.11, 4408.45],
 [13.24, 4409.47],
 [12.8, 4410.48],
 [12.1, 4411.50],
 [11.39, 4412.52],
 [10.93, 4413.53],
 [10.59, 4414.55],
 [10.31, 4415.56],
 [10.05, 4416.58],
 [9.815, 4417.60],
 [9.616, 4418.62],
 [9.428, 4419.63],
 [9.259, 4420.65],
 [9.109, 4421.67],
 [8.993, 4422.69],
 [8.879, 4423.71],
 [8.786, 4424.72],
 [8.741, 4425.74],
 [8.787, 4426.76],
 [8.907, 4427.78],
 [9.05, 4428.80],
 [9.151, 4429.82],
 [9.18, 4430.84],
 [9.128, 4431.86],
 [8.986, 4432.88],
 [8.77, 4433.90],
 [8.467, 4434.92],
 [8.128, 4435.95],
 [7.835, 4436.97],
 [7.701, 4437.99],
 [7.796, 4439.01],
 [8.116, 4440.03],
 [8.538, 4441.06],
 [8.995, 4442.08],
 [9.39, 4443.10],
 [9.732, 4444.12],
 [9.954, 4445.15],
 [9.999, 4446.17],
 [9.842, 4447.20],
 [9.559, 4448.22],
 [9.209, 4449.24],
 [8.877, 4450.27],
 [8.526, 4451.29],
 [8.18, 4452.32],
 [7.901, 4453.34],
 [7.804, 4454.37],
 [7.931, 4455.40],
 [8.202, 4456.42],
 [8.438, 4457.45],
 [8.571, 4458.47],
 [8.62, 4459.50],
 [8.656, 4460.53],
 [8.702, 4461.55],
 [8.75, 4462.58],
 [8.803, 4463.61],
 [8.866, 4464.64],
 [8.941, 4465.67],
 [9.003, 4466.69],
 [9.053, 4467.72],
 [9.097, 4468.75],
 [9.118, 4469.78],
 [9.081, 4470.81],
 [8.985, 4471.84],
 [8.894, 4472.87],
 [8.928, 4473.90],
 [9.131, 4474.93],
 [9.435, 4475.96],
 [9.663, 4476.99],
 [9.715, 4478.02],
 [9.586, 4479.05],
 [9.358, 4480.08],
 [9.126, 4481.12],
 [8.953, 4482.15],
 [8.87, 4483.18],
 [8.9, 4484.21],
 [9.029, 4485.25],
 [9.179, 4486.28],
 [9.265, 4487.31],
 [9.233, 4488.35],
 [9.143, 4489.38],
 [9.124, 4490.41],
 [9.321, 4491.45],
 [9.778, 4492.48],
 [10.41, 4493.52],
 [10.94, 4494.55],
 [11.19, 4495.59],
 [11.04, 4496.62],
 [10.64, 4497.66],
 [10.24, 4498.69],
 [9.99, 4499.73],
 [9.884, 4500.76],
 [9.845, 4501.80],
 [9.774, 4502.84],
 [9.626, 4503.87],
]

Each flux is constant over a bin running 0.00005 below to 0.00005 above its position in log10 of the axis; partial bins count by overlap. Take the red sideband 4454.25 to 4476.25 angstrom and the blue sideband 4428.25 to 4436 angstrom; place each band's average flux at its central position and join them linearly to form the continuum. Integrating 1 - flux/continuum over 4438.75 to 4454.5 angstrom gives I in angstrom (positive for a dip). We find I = -0.2 angstrom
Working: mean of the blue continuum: 8.89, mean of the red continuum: 8.78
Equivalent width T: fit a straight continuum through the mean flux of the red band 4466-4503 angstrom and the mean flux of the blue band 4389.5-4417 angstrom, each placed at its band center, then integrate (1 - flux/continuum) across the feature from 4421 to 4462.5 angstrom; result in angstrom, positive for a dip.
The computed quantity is 5.7 angstrom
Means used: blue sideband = 10.7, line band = 8.76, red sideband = 9.52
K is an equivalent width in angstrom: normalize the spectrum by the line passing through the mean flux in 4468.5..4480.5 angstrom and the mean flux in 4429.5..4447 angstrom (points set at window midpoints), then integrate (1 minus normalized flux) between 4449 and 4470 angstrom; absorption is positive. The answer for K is 1.1 angstrom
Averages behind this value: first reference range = 8.83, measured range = 8.62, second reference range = 9.25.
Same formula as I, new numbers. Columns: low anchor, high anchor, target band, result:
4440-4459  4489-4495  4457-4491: 1.3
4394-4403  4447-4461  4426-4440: 0.7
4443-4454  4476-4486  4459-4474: 0.5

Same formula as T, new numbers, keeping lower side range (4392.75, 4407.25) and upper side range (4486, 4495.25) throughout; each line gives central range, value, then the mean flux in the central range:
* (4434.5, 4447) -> 1.5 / 8.75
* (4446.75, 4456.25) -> 1.2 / 8.63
